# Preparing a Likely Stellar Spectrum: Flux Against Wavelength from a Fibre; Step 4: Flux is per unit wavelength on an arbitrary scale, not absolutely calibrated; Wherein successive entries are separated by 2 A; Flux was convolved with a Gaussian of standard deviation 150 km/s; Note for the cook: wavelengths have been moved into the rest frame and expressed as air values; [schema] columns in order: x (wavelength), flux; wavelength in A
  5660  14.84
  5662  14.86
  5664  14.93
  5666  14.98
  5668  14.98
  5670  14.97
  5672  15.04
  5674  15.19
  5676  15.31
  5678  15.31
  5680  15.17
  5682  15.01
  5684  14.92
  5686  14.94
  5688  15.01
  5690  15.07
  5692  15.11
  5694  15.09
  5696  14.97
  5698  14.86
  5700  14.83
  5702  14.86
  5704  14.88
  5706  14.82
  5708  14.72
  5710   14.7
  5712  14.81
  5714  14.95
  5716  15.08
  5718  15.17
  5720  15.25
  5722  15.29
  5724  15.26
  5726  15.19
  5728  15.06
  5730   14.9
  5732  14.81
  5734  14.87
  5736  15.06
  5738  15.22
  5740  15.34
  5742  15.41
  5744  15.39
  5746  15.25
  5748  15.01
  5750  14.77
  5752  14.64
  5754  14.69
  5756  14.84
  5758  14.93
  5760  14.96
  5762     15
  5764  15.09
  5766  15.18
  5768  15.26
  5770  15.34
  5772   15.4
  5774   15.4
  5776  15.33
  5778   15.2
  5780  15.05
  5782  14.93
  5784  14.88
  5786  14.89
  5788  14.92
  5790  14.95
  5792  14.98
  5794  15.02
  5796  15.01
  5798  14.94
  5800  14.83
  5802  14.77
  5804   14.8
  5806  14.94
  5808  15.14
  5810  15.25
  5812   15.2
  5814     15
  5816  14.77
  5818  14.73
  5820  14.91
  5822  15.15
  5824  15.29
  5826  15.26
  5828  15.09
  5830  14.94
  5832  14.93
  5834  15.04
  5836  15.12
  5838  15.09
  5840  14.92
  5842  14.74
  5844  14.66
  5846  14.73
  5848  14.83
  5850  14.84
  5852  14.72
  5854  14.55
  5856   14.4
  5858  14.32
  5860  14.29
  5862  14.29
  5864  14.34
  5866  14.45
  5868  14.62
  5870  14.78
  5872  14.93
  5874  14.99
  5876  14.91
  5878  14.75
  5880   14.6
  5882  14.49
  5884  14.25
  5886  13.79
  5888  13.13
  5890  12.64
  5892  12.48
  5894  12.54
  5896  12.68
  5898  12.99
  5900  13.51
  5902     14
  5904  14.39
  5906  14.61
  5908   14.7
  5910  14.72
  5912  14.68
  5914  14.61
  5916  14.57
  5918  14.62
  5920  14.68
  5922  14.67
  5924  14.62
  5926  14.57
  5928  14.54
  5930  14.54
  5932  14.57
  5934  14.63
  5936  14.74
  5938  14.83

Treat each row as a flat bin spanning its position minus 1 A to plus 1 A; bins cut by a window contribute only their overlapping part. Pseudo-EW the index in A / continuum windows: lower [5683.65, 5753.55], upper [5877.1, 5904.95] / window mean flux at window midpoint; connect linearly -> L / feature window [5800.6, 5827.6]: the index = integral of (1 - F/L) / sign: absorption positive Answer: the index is -1.5 A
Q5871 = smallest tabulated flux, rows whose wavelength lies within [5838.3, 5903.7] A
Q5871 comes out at 12.48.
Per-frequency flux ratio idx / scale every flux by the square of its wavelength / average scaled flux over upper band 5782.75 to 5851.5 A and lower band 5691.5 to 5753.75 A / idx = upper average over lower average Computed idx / 1.03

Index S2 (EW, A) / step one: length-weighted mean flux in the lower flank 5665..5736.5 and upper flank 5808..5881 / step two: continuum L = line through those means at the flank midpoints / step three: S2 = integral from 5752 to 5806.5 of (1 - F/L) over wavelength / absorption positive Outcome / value -0.4 A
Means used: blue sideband 15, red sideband 14.8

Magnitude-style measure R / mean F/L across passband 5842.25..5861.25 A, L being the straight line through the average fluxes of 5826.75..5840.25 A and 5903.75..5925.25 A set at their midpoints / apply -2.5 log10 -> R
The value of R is 0.03 mag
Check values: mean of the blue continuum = 15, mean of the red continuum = 14.6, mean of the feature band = 14.6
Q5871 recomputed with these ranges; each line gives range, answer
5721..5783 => 14.64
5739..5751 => 14.77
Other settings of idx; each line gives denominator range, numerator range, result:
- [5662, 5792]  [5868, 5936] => 1.00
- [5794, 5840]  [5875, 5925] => 0.96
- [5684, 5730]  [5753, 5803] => 1.03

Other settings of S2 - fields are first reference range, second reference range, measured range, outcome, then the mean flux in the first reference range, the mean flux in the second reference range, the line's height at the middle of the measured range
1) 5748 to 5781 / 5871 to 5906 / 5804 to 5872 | -2.29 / 15.1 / 13.8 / 14.3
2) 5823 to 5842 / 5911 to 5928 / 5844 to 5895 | 2.06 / 15.1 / 14.6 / 14.9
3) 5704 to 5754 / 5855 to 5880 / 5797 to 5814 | -0.23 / 15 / 14.6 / 14.8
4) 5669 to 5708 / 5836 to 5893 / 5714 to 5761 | -0.67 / 15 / 14.4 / 14.8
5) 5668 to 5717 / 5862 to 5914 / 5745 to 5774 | -0.71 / 15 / 14.1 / 14.7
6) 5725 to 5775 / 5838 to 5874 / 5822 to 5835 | -0.30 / 15.1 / 14.6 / 14.8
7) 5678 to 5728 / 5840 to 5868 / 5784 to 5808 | -0.30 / 15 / 14.6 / 14.7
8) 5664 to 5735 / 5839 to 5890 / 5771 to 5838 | -1.60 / 15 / 14.5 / 14.7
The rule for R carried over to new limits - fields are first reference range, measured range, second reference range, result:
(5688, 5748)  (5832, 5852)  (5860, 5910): -0.04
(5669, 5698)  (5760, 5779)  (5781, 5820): -0.02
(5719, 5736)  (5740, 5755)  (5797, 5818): 0.00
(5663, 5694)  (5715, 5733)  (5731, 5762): -0.01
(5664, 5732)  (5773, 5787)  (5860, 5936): -0.03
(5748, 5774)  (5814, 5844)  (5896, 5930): -0.02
